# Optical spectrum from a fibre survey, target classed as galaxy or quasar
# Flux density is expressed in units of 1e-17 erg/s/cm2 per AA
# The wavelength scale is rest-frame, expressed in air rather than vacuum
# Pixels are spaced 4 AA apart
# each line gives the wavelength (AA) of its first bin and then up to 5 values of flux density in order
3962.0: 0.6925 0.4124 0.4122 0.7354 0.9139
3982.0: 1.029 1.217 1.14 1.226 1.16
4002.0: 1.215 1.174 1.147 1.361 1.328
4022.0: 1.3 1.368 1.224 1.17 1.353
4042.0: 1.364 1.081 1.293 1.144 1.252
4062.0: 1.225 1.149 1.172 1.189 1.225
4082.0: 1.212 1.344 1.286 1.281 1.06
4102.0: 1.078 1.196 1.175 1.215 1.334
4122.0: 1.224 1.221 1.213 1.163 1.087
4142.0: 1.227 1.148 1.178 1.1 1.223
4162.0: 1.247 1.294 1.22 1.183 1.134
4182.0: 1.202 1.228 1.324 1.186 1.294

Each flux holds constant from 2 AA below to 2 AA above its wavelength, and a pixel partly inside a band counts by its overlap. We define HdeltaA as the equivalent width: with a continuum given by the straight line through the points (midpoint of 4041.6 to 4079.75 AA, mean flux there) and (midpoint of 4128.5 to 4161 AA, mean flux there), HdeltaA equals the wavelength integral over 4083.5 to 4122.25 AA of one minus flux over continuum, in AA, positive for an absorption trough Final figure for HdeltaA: -1.08 AA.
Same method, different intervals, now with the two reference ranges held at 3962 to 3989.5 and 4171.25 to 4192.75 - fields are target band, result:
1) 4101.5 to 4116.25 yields -1.5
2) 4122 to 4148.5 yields -1.4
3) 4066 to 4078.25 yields -2.4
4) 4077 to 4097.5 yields -4.7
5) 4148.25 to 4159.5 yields -0.1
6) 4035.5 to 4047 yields -4.3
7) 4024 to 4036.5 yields -4.8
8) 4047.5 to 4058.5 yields -3.1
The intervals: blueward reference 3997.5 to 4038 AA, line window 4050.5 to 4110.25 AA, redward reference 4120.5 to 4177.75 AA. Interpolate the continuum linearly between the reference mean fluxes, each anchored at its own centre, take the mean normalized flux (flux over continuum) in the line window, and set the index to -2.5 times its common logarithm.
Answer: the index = 0.02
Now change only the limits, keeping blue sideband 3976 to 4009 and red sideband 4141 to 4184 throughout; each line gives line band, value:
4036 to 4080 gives -0.059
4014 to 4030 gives -0.156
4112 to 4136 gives -0.042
